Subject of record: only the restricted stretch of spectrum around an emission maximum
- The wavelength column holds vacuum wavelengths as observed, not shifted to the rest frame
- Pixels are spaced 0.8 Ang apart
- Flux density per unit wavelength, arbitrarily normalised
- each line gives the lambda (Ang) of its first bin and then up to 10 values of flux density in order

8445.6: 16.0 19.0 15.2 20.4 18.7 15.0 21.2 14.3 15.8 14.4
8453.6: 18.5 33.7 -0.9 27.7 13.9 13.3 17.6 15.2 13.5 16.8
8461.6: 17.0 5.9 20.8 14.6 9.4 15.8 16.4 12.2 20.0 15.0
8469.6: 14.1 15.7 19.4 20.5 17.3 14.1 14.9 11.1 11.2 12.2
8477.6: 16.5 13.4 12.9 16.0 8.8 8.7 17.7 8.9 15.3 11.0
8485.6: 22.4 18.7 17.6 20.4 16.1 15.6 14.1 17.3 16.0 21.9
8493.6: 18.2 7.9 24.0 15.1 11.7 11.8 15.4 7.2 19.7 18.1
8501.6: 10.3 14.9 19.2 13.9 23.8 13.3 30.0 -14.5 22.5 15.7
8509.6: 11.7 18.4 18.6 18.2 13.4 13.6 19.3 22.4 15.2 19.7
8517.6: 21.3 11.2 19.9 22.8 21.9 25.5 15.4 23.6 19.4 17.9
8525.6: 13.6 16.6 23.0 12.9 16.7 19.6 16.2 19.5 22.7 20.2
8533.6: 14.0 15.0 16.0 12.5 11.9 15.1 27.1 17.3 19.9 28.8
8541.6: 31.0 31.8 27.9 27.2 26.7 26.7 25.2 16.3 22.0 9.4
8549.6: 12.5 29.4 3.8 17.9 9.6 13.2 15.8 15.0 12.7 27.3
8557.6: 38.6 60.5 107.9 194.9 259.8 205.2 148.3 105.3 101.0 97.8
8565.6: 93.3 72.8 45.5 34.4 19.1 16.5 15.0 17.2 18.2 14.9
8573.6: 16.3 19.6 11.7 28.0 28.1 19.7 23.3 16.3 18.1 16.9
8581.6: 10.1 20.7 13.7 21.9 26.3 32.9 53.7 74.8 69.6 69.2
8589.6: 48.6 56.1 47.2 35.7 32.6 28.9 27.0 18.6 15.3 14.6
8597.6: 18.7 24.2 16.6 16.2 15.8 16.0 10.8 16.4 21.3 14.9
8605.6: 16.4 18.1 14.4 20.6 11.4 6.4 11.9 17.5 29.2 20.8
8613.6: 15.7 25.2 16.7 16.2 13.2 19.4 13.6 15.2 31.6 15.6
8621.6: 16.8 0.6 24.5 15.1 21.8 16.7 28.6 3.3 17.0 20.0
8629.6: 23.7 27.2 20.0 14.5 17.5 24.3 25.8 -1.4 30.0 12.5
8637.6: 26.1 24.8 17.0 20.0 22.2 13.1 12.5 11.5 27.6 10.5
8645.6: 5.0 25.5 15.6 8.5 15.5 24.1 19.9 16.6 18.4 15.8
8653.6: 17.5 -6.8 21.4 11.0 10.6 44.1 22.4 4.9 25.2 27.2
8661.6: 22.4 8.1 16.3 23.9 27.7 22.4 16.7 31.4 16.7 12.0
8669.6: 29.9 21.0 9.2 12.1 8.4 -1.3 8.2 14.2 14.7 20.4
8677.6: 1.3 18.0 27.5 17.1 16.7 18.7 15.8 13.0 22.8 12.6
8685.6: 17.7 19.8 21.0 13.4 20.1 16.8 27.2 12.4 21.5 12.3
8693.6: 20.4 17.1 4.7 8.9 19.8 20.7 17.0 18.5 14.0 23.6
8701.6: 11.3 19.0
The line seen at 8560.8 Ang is Halpha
